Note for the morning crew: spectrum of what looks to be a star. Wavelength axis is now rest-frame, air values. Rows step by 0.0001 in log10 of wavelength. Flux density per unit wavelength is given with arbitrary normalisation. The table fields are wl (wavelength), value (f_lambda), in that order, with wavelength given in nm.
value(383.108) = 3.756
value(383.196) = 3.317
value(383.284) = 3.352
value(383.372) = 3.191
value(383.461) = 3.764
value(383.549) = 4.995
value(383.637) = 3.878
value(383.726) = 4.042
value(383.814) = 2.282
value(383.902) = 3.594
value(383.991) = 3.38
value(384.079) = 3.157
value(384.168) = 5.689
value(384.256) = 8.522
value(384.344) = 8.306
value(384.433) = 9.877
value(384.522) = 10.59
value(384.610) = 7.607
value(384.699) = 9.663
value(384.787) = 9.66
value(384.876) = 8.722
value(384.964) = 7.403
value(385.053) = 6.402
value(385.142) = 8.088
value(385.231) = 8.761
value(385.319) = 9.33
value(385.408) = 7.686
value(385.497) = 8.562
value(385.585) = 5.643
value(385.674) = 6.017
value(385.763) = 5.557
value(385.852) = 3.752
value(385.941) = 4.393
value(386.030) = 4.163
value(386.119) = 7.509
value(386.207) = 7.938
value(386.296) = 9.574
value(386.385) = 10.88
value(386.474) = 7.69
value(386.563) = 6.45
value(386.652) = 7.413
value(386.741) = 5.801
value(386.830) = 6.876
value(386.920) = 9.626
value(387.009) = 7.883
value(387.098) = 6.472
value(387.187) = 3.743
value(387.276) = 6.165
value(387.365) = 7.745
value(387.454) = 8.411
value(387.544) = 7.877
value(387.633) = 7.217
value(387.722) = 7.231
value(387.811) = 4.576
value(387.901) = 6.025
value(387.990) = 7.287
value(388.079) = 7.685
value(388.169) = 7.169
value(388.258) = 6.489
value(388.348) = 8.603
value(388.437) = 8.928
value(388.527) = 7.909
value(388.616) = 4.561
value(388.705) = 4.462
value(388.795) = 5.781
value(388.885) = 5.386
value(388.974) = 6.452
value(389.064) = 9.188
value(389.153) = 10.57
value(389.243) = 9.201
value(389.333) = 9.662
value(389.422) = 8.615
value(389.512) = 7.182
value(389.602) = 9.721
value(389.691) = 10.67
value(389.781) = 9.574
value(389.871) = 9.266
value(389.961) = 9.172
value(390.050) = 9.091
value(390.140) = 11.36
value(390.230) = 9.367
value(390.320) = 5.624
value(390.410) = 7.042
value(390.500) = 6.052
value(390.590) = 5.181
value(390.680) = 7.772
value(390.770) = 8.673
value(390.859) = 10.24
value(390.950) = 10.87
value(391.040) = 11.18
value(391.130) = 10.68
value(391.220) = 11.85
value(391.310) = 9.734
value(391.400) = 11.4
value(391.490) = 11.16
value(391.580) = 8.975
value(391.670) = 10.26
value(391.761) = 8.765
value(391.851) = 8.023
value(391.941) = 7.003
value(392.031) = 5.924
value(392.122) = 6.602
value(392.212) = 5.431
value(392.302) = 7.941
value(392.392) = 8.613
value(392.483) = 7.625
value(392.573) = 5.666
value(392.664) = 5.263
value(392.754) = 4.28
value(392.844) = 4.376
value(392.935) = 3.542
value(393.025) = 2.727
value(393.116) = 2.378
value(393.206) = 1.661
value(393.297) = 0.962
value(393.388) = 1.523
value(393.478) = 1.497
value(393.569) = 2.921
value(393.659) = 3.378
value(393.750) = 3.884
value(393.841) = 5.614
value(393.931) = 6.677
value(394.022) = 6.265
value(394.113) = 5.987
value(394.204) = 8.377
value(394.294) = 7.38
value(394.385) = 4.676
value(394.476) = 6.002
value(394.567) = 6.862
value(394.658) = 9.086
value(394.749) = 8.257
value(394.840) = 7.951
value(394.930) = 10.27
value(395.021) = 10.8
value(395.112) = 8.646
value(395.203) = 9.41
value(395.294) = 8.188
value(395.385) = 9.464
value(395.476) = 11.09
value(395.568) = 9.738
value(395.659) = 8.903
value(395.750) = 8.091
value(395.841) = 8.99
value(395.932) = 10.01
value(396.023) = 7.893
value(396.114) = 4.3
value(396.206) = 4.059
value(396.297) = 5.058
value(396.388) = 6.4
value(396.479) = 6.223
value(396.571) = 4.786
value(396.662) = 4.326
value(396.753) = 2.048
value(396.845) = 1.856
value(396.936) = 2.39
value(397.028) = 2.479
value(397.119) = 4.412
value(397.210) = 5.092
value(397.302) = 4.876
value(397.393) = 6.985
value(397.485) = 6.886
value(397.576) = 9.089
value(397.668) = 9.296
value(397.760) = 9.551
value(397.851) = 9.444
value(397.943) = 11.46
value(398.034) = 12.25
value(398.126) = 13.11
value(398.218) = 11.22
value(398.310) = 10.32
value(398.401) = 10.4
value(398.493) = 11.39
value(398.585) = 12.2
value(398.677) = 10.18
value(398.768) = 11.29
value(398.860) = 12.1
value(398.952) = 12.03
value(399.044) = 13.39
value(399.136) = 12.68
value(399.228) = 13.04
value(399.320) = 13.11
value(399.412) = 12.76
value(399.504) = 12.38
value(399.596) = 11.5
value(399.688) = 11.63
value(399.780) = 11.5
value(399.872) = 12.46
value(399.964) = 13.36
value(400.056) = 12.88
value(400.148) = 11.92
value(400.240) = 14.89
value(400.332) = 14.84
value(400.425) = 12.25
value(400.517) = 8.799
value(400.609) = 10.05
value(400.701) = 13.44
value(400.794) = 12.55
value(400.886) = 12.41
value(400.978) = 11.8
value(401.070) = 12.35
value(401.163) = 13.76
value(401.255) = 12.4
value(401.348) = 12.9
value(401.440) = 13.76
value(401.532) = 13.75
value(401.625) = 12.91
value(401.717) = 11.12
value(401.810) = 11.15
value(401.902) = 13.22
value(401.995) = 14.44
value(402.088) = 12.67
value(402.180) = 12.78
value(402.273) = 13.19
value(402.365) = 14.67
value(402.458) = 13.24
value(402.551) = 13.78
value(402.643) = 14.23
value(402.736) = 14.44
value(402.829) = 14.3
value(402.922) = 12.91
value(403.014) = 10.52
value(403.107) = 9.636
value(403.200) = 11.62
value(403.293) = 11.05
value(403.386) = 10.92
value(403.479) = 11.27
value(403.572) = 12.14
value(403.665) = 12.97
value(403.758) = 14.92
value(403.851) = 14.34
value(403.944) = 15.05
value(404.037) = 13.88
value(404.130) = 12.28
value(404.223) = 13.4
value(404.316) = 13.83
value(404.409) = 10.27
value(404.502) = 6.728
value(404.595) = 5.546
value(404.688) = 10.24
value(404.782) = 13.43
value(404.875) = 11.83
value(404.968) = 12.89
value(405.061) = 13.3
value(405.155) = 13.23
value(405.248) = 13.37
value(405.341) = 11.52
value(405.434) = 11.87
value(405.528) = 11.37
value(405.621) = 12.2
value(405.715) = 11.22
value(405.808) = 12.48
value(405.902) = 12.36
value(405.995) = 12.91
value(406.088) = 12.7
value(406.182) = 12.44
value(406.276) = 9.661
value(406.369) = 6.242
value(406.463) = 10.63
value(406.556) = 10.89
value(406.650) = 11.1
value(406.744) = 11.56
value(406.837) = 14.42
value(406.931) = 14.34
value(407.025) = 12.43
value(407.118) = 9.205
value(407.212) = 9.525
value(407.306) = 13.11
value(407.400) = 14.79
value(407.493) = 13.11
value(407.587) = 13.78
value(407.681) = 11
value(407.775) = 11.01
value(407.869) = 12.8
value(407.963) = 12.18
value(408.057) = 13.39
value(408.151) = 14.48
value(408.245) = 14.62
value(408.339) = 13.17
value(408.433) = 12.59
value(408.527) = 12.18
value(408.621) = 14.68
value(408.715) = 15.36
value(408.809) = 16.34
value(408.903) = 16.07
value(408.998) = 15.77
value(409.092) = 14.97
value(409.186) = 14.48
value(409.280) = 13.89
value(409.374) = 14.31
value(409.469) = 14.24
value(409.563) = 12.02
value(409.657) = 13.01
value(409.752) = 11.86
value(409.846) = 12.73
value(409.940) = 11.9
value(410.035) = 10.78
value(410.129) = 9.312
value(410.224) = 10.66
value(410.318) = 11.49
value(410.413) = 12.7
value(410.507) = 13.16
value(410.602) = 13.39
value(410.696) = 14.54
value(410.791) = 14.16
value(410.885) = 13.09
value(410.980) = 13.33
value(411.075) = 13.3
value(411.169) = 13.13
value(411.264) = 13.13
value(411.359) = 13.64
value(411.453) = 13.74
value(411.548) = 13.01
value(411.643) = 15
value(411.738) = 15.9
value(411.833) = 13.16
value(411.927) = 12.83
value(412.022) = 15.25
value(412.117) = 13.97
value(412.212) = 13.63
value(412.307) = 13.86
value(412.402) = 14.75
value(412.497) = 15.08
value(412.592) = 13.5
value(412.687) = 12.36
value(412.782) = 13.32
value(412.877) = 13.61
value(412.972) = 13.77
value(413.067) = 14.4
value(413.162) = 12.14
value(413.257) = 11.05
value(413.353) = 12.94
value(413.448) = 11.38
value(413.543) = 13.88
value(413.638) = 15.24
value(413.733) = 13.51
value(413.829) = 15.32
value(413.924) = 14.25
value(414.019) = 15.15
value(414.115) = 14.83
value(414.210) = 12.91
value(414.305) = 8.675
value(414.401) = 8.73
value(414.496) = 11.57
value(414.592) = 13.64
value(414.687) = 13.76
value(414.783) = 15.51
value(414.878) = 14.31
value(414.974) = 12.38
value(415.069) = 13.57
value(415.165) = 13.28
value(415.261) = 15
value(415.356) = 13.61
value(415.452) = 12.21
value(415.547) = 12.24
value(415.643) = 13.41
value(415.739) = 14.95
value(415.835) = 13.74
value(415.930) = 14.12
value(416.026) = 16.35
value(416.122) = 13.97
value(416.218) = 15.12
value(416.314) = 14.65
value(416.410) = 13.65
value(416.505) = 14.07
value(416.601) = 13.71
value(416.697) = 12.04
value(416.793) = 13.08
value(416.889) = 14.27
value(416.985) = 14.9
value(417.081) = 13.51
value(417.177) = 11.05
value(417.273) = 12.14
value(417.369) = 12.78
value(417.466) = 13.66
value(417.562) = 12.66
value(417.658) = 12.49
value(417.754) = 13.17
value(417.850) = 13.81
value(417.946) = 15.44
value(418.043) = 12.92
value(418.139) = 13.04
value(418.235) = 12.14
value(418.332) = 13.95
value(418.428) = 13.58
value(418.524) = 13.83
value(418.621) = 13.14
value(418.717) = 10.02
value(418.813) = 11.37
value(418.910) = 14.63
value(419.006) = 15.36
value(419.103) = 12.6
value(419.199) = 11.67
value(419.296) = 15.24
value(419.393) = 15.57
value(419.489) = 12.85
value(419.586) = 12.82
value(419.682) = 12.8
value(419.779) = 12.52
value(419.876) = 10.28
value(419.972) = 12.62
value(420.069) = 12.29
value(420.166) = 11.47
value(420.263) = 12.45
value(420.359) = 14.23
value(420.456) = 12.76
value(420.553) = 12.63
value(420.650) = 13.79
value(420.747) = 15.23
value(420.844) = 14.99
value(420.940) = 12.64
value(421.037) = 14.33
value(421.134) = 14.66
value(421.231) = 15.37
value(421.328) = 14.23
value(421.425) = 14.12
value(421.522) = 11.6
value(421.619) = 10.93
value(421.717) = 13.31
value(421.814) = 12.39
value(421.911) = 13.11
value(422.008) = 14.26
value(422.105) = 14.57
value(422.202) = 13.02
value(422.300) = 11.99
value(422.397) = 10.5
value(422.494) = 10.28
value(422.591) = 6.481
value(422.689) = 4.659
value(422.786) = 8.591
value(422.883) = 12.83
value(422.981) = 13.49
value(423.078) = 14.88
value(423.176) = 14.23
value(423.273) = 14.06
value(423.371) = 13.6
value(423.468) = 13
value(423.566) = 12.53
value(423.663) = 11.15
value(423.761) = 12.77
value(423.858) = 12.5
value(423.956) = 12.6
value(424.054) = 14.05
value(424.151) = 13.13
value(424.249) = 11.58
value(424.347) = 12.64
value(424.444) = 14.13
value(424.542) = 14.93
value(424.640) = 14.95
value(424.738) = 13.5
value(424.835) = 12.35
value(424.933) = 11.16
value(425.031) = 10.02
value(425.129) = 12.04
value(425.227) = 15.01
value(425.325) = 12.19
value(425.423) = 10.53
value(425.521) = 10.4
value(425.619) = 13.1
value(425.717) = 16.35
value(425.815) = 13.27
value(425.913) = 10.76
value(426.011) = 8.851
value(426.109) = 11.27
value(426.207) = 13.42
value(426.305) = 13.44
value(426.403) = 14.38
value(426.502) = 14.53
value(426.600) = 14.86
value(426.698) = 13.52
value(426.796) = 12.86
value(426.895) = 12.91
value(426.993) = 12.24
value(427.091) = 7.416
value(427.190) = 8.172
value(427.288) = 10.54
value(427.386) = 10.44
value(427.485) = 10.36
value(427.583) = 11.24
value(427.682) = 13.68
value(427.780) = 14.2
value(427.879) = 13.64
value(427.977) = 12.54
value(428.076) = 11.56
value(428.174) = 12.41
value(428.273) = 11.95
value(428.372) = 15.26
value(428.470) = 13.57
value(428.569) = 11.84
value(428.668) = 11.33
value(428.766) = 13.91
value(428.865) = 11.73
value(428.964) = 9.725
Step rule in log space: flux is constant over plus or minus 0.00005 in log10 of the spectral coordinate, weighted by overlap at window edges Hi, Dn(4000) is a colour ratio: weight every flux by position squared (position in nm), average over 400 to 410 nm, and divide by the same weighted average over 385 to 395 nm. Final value 1.90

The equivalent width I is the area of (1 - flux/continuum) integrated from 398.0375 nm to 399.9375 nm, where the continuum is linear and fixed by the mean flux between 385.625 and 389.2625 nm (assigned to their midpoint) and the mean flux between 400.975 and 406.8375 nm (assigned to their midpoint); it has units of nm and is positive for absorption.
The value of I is -0.23 nm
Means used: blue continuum 6.97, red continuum 12.2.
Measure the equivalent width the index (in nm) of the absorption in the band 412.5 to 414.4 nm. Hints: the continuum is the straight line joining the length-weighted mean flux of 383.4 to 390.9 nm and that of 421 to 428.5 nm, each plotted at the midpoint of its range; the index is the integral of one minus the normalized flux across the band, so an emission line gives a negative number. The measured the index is -0.40 nm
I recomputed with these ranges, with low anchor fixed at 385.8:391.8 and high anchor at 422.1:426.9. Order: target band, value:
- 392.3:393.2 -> 0.37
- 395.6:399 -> 0.44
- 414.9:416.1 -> -0.26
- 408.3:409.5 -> -0.45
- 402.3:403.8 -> -0.45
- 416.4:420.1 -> -0.46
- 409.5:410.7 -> -0.16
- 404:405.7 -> -0.29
